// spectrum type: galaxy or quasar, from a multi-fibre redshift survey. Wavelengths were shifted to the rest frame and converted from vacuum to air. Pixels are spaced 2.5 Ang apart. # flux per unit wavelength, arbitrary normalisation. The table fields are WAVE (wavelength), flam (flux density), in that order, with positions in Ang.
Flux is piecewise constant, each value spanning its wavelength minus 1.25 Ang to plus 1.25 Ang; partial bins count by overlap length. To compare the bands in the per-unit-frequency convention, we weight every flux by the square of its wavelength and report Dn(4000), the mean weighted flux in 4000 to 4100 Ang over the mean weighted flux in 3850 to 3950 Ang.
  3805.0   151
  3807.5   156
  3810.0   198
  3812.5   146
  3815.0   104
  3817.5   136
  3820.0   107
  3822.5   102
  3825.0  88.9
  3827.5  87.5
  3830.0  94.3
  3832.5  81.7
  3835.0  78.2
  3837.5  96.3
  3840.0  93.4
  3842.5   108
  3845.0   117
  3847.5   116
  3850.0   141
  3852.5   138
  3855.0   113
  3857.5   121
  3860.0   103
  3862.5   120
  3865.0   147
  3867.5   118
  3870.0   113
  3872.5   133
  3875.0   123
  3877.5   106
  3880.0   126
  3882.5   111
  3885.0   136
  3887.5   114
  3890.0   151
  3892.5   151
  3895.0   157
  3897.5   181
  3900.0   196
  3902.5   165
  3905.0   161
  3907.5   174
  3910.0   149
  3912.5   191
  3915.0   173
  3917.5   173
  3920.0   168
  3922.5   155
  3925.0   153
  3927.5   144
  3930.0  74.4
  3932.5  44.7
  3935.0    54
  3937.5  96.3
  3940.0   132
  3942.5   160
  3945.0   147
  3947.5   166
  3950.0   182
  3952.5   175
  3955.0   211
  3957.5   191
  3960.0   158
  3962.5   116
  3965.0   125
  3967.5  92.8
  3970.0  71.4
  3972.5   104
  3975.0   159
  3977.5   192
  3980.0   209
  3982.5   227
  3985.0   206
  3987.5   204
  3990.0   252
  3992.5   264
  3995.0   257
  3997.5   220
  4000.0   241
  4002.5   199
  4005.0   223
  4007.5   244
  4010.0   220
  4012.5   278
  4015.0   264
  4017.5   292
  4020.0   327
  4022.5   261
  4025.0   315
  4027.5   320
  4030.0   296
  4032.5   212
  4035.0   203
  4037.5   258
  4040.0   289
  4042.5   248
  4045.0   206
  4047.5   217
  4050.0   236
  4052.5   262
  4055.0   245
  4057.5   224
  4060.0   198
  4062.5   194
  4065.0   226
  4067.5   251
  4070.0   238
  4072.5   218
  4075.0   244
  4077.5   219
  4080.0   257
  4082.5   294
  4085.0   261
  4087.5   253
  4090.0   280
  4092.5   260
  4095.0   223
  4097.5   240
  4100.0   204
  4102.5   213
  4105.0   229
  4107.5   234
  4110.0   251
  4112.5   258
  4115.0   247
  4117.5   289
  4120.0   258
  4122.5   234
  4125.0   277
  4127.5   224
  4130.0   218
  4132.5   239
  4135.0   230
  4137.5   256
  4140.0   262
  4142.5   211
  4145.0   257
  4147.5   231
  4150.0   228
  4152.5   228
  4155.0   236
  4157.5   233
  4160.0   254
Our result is 1.9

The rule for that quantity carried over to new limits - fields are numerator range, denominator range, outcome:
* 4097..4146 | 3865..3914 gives 1.87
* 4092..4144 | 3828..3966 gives 1.99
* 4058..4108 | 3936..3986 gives 1.62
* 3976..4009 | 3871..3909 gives 1.63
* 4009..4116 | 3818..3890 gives 2.44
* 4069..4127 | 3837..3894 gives 2.27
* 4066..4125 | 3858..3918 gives 1.90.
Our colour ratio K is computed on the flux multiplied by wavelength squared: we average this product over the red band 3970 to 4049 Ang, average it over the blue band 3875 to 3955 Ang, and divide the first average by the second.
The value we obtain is 1.71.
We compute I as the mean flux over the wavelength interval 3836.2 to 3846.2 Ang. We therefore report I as 103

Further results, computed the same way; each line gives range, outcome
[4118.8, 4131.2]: 242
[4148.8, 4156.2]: 231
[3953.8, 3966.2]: 160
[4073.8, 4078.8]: 232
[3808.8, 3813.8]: 171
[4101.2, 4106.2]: 221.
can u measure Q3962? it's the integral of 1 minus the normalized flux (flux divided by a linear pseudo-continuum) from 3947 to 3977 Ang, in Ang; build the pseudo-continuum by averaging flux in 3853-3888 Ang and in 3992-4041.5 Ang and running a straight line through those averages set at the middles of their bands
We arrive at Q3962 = 8.6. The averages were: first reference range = 121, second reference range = 259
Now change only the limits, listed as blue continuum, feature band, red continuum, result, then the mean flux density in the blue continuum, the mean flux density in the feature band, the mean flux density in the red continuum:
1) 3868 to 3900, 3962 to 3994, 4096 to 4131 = 1.3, 136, 173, 241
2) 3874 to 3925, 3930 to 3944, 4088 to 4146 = 6.0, 153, 96.2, 243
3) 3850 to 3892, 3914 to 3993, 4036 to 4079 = 8.6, 124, 155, 234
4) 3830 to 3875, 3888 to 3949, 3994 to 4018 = 7.3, 114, 146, 242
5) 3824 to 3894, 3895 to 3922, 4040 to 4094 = -5.0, 115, 172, 241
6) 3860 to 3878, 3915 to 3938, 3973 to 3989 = 5.3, 122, 122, 196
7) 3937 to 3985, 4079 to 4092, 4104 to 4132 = -2.3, 156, 269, 247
